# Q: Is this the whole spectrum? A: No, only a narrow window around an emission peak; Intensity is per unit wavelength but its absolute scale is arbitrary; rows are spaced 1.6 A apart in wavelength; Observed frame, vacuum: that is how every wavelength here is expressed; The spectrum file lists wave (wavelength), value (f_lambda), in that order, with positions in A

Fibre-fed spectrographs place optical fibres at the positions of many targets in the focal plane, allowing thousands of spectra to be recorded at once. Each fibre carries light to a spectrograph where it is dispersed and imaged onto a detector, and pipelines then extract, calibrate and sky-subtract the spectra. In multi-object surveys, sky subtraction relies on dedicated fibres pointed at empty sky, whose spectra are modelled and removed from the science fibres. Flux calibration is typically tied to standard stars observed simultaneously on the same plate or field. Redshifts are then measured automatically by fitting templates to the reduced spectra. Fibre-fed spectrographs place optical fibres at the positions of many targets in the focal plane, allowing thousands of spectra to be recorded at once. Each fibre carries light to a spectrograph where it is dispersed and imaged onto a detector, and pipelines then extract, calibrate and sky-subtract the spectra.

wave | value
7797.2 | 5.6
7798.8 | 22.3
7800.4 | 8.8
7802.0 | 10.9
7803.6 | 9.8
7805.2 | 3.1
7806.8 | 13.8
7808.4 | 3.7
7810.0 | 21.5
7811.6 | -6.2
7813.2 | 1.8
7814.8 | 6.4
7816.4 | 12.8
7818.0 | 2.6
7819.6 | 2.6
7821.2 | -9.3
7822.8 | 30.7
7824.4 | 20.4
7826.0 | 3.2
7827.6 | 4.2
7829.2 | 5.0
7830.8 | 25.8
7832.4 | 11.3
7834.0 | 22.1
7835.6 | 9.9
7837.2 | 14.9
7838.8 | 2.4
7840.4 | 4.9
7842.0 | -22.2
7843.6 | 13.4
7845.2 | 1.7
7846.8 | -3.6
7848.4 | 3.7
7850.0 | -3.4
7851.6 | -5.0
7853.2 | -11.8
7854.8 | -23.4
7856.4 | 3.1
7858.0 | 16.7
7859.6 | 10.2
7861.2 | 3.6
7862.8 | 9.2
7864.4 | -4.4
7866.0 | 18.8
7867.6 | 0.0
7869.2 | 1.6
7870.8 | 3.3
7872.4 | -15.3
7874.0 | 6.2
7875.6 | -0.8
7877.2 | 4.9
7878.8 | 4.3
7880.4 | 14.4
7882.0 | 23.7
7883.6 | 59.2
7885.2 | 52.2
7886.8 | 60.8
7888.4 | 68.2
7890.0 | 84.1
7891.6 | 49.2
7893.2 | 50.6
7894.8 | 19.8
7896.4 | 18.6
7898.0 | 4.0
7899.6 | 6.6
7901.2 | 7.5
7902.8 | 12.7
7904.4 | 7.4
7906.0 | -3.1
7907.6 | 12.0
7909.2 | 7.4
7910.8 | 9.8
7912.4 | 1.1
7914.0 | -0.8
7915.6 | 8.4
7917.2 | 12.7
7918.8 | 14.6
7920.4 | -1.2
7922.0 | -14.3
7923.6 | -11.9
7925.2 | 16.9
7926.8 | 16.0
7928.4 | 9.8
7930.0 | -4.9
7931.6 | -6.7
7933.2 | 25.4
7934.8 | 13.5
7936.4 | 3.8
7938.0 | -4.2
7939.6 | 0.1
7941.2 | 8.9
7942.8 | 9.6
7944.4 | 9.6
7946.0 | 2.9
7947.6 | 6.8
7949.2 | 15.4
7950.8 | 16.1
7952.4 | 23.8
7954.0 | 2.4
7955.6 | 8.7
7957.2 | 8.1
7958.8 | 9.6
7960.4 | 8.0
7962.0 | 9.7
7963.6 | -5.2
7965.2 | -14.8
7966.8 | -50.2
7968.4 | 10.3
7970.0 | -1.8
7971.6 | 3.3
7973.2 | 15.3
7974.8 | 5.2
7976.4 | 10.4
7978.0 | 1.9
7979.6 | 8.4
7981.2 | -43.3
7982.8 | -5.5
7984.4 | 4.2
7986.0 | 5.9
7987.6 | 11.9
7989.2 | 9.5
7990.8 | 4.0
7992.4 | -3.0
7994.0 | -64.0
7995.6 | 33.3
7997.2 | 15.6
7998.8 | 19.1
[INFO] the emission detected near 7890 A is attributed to [O II] 3727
